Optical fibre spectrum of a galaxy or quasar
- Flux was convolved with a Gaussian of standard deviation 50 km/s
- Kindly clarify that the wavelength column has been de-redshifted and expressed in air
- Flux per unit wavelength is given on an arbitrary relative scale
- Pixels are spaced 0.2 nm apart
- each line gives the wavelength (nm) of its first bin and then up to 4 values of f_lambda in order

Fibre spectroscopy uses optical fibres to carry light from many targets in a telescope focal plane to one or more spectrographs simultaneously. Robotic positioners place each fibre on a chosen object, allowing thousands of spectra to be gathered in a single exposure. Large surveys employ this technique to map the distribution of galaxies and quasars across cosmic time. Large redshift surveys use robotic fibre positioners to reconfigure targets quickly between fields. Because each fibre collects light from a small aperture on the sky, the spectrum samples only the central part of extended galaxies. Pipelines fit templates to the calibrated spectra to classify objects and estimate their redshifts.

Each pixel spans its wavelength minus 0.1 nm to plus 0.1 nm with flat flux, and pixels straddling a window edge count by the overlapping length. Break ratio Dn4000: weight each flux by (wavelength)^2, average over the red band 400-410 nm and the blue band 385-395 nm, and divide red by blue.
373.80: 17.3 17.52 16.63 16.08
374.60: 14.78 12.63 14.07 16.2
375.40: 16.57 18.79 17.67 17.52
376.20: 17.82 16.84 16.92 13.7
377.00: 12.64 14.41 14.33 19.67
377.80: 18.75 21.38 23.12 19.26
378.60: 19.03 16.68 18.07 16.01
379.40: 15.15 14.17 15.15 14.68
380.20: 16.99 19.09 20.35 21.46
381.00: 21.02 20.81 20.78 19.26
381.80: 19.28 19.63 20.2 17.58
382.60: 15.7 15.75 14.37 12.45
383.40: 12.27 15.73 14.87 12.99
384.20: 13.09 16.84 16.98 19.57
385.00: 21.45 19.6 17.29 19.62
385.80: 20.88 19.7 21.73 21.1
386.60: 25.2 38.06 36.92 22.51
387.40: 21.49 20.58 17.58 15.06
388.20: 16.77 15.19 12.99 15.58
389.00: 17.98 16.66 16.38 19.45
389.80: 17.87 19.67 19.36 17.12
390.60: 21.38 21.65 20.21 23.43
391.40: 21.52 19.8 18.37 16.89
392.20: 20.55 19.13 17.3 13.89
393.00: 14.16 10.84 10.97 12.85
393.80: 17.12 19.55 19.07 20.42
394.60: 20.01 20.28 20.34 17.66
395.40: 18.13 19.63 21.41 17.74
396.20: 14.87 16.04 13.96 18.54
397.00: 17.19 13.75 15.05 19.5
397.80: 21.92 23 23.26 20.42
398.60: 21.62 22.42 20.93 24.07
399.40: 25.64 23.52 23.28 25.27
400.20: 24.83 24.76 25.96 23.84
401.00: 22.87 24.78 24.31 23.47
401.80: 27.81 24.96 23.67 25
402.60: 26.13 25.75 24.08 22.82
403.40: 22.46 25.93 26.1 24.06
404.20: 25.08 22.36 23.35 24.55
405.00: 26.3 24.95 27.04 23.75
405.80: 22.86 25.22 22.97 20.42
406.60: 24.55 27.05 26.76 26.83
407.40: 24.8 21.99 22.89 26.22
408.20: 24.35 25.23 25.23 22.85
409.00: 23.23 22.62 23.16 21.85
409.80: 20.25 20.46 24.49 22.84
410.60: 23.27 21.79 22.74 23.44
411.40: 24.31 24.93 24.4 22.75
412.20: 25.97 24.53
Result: 1.4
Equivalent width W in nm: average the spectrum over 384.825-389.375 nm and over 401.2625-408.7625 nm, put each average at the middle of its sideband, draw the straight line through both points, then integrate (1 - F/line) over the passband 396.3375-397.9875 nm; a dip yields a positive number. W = 0.40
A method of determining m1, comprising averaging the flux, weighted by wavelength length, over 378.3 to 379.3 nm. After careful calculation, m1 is 17.8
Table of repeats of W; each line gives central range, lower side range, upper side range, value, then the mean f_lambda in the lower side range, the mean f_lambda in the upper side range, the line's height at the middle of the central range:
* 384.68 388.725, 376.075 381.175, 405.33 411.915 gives -0.41 nm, 17.5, 23.8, 19.2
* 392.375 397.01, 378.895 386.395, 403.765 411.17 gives 0.80 nm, 17.6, 23.9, 20.7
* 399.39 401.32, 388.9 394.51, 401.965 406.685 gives -0.18 nm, 18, 24.3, 22.3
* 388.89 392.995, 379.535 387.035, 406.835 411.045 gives 0.30 nm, 18.9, 23.6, 20.3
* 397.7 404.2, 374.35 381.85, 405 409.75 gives -0.38 nm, 17.4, 24.2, 22.7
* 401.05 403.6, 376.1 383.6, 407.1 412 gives -0.30 nm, 17.4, 23.5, 22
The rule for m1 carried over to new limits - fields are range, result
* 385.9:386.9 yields 25.2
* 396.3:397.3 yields 15.9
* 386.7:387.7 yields 27.9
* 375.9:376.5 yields 17.4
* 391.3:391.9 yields 19.9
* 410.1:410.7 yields 23.5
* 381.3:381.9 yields 19.8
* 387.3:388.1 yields 18.7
